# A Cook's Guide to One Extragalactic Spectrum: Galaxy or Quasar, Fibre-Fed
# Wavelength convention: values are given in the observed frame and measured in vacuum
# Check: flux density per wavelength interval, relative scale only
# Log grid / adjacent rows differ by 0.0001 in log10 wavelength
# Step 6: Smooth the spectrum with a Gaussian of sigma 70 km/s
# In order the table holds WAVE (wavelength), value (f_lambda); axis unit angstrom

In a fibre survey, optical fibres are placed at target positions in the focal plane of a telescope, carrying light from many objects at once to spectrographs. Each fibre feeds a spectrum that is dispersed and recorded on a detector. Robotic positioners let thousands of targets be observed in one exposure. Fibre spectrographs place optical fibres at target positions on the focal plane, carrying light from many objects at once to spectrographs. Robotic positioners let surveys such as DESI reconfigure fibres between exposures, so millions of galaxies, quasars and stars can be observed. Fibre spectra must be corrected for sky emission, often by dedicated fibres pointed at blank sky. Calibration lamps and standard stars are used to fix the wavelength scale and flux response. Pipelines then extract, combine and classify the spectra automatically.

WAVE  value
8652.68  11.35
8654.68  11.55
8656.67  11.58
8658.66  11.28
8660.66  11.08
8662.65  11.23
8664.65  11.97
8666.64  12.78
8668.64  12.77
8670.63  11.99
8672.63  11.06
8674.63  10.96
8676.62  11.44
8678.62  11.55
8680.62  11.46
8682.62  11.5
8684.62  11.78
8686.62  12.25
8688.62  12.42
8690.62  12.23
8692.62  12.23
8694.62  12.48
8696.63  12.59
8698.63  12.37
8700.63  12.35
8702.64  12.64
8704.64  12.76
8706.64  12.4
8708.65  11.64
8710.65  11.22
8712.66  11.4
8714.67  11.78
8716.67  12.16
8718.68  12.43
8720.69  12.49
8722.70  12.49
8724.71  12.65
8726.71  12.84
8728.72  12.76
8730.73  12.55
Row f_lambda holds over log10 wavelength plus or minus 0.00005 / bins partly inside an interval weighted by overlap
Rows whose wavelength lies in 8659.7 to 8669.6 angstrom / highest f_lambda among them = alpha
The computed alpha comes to 12.78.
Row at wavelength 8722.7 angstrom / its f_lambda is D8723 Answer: 12.49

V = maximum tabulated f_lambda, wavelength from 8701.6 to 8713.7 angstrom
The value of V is 12.76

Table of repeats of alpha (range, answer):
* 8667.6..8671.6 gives 12.77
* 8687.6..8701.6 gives 12.59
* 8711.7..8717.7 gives 12.16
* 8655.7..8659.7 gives 11.58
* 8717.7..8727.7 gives 12.84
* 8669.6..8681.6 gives 11.99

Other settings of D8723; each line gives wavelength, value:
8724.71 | 12.65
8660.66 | 11.08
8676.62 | 11.44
